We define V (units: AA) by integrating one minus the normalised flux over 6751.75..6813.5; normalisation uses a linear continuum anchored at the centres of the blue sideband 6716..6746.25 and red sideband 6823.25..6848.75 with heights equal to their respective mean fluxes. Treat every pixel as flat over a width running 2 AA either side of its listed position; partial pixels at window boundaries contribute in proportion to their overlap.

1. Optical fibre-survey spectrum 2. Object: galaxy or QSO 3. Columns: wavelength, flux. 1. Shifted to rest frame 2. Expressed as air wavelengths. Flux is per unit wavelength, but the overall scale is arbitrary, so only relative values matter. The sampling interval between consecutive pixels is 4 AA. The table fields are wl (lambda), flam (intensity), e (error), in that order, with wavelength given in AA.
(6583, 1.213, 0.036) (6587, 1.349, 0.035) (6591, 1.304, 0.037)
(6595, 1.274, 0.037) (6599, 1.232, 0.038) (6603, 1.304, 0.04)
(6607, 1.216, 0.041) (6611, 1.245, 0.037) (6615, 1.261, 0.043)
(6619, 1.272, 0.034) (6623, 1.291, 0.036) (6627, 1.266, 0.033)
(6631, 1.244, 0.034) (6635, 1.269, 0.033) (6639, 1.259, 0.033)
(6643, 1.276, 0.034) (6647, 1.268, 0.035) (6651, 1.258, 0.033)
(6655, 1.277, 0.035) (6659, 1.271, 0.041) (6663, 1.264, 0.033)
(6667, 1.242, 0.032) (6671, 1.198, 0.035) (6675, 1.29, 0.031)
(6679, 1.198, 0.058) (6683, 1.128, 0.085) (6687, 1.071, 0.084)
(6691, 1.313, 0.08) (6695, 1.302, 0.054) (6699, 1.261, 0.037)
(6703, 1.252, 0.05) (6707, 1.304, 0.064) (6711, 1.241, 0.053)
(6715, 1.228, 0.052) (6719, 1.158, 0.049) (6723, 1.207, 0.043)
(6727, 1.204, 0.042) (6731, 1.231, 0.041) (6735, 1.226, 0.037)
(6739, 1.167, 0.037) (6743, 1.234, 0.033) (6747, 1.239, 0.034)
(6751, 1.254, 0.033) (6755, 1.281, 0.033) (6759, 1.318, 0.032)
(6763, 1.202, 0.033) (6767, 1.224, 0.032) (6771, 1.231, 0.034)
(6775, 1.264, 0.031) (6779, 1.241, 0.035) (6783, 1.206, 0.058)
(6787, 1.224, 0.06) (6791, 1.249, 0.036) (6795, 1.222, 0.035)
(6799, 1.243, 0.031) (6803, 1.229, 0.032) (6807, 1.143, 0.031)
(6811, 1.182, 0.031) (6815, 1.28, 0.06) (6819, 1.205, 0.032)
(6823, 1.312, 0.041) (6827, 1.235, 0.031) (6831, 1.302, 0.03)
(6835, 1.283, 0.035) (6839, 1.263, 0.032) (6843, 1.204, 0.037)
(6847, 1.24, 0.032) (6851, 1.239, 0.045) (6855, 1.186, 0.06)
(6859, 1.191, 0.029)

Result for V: 0.0 AA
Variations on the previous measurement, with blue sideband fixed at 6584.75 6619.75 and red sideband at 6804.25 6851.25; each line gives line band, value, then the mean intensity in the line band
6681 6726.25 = 1.2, 1.22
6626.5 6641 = 0.1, 1.26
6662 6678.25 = 0.2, 1.24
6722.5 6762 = 0.5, 1.24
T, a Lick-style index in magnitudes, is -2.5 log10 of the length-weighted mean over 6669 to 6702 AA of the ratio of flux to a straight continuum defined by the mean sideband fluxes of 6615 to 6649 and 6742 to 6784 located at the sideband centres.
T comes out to 0.03 mag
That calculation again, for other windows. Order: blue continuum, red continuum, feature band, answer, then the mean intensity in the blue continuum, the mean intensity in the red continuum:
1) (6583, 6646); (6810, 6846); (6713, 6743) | 0.05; 1.27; 1.25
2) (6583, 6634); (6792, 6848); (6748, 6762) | -0.02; 1.27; 1.24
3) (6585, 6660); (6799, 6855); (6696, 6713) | -0.01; 1.27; 1.24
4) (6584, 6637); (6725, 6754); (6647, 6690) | 0.02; 1.27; 1.22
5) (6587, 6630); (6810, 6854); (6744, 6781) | 0.01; 1.27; 1.25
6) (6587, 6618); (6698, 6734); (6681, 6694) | 0.05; 1.27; 1.23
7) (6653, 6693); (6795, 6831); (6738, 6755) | 0.00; 1.23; 1.23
